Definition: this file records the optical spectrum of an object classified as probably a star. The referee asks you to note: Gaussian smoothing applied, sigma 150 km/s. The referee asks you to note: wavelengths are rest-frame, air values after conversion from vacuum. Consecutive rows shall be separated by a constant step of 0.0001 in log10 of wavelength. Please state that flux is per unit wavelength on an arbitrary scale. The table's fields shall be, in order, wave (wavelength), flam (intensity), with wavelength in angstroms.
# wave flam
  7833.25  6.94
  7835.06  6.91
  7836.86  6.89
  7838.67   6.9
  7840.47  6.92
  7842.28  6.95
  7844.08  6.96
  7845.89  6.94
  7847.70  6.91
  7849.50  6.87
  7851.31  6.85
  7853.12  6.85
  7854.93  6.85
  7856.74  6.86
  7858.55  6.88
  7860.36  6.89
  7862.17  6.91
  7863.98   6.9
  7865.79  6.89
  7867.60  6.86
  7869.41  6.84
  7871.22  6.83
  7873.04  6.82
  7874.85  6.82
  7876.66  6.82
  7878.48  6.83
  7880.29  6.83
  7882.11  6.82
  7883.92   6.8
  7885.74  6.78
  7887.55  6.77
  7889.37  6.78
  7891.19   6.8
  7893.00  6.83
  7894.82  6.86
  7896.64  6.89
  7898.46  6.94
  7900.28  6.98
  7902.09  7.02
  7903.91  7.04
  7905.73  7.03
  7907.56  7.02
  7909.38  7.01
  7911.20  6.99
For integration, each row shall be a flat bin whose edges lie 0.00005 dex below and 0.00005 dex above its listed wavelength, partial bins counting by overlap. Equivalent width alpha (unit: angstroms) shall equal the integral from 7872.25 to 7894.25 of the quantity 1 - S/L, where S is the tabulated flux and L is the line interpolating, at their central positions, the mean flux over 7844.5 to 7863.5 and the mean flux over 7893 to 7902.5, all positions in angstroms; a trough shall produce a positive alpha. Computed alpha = 0.32 angstroms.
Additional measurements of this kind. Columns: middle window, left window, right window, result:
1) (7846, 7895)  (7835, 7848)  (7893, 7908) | 0.7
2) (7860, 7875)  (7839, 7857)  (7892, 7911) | 0.1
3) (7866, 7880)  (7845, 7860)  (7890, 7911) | 0.1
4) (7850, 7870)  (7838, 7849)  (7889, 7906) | 0.2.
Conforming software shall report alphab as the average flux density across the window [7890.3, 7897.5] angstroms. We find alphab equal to 6.85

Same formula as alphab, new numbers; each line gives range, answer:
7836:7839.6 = 6.89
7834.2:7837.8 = 6.9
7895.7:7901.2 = 6.94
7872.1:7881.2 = 6.82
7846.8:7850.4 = 6.9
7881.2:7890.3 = 6.79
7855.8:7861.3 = 6.87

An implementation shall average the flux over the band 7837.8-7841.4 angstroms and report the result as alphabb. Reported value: 6.91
